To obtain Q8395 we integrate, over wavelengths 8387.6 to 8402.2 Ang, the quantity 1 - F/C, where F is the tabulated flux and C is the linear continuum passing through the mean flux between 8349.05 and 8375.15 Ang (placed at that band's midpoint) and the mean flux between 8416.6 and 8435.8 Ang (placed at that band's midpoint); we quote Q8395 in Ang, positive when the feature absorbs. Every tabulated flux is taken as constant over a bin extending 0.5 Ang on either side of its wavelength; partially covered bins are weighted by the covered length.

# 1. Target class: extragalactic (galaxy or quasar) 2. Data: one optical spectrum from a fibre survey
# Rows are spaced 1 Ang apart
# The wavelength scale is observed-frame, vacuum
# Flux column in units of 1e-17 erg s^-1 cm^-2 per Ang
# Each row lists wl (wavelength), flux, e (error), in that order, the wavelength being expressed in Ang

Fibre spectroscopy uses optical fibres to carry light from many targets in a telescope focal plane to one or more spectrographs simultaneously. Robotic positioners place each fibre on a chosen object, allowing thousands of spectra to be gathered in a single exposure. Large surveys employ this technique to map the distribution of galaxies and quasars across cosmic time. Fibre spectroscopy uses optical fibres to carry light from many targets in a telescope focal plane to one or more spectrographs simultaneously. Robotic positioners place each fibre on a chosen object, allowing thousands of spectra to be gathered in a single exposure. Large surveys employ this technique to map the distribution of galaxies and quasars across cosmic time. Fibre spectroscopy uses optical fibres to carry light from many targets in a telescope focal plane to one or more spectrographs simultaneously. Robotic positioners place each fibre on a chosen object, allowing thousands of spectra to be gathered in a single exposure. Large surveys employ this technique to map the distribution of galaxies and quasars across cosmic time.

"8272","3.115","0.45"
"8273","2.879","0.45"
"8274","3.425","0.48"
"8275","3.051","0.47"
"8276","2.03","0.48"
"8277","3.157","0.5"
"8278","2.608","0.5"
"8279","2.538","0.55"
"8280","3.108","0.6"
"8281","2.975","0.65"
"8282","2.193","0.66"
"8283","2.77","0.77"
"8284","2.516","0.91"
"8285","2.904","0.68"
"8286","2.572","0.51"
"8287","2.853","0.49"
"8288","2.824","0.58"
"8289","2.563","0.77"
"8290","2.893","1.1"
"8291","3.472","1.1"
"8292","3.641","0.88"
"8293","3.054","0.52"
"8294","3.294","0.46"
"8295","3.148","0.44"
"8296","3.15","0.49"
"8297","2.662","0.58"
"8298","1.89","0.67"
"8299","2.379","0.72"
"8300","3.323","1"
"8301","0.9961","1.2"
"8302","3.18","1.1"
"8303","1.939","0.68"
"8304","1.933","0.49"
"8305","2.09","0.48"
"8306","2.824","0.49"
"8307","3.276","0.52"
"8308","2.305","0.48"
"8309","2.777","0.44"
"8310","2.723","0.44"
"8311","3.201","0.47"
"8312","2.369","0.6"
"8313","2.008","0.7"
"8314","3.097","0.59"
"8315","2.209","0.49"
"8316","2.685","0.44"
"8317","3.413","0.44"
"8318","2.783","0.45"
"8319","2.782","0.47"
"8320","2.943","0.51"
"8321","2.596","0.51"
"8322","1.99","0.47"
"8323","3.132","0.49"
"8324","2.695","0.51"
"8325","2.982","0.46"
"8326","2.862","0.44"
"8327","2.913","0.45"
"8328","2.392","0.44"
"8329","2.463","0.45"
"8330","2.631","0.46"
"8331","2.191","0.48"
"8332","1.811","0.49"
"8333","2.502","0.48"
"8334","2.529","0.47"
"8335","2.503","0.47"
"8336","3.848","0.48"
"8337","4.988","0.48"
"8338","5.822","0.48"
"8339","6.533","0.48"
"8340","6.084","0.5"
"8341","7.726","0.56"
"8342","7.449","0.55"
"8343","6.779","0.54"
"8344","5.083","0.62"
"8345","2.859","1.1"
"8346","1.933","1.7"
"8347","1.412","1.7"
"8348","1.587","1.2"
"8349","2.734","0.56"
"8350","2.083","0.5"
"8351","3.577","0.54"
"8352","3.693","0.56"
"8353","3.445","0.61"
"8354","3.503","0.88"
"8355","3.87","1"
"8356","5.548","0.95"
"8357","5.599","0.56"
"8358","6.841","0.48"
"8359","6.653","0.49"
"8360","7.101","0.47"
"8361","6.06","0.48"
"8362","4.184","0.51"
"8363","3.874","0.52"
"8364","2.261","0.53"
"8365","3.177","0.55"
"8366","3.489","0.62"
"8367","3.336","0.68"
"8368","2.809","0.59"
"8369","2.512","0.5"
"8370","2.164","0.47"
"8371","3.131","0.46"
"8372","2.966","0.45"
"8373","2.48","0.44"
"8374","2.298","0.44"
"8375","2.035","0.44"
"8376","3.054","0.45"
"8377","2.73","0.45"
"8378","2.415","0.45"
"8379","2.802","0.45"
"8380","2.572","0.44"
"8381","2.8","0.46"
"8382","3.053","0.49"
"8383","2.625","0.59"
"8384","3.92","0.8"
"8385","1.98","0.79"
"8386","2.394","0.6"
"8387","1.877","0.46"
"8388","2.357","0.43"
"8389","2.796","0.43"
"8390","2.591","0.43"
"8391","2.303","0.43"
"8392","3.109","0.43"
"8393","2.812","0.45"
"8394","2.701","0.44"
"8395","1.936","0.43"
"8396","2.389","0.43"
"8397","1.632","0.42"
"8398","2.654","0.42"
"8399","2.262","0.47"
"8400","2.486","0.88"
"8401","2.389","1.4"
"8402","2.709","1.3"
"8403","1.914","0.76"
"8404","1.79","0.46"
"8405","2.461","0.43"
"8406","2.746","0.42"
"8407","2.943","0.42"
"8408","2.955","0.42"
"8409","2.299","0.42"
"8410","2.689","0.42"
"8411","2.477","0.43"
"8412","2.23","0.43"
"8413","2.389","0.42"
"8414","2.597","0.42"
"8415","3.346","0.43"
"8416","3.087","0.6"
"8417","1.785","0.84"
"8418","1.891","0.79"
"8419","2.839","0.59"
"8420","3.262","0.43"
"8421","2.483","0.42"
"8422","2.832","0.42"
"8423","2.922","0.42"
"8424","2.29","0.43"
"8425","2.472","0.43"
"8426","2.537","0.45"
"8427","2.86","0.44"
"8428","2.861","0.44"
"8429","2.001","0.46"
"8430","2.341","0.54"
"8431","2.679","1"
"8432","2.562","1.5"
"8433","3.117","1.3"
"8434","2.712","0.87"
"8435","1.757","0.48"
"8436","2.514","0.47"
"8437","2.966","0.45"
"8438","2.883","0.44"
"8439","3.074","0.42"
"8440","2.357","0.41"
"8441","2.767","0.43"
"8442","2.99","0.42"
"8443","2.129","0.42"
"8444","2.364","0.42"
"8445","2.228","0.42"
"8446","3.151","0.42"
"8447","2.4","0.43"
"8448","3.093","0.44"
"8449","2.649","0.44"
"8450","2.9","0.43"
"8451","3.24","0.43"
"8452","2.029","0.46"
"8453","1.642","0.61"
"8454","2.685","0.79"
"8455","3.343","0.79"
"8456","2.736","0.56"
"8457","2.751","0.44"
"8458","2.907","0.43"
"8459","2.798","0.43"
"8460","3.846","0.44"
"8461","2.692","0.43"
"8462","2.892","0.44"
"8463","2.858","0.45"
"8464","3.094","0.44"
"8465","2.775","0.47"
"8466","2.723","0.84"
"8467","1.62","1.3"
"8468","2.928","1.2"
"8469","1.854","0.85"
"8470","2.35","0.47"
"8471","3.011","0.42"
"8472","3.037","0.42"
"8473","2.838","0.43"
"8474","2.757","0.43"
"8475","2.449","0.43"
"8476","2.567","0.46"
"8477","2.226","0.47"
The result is 3.2 Ang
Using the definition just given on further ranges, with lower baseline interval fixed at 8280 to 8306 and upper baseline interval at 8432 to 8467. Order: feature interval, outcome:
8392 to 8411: 1.8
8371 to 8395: 0.7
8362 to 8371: -1.1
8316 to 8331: -0.2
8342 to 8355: -3.4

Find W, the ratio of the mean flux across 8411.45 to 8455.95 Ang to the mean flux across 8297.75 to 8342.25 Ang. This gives 0.8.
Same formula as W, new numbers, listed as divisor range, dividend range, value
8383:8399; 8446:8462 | 1.12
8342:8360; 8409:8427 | 0.63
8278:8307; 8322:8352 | 1.31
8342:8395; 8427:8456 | 0.79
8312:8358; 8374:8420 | 0.72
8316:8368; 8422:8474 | 0.71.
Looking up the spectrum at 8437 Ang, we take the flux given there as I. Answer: 2.966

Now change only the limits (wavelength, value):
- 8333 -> 2.502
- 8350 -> 2.083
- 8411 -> 2.477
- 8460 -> 3.846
